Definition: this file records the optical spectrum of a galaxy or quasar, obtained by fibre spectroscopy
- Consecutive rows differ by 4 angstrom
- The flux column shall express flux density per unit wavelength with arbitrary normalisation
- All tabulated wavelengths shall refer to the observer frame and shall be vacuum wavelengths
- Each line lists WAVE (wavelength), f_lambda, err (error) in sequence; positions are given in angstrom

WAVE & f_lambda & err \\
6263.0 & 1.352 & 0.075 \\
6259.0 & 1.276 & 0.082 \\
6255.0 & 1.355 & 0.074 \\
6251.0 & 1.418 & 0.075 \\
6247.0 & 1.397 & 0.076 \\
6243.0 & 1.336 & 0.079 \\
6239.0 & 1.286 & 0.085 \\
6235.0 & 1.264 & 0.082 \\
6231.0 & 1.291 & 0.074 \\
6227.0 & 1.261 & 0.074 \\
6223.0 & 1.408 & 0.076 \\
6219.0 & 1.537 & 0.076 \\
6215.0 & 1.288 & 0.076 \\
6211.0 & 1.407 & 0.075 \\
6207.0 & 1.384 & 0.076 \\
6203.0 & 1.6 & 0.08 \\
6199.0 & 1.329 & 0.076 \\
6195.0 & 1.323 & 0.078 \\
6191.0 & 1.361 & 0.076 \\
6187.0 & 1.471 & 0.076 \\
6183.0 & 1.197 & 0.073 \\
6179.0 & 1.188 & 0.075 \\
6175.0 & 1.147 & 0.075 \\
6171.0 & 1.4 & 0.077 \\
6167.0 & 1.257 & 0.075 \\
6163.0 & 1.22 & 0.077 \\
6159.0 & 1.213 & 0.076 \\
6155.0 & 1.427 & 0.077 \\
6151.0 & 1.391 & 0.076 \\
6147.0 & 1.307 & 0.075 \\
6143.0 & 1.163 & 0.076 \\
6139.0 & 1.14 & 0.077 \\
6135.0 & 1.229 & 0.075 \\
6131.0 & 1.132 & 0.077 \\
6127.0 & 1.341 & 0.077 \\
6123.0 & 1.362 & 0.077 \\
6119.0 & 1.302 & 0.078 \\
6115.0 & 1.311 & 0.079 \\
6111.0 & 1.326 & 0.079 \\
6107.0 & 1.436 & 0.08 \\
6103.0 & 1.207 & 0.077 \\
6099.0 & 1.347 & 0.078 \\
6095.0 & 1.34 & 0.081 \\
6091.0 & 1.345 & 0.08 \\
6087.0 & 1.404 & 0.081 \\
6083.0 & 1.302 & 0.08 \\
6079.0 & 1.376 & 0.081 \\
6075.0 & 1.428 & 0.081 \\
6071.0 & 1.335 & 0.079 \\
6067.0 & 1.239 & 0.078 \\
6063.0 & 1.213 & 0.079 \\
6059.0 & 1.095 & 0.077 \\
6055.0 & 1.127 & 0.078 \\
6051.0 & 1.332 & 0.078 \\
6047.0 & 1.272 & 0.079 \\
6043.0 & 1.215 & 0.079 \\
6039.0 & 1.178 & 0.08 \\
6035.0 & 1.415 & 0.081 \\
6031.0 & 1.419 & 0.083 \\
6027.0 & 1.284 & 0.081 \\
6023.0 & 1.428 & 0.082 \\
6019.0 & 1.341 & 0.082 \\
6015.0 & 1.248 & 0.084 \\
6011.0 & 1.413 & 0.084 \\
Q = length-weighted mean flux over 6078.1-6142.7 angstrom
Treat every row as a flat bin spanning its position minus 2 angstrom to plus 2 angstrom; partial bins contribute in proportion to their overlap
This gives 1.3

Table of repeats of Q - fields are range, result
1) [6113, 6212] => 1.3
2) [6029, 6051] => 1.3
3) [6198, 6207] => 1.46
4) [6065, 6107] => 1.34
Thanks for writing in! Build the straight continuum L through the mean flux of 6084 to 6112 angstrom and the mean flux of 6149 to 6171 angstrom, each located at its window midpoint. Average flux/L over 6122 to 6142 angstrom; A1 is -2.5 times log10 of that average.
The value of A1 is 0.08 mag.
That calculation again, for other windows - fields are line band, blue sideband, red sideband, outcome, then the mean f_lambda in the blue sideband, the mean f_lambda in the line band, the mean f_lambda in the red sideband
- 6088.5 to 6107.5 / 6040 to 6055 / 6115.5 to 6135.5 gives -0.05 mag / 1.25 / 1.33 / 1.28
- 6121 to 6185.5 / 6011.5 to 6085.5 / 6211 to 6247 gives 0.05 mag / 1.29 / 1.26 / 1.34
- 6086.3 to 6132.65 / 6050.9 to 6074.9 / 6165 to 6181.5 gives -0.07 mag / 1.23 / 1.32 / 1.25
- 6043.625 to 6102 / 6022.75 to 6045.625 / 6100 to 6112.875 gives 0.02 mag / 1.31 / 1.29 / 1.32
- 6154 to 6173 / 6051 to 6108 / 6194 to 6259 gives 0.03 mag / 1.3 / 1.3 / 1.37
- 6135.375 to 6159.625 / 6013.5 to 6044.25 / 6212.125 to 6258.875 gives 0.05 mag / 1.32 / 1.27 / 1.35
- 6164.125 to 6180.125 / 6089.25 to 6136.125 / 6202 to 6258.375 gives 0.07 mag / 1.31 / 1.25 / 1.37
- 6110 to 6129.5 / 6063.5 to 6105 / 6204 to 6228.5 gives 0.02 mag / 1.33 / 1.32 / 1.39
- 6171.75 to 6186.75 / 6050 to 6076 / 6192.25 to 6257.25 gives 0.09 mag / 1.24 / 1.23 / 1.37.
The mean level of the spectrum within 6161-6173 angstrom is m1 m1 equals 1.29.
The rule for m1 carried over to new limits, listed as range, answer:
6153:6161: 1.32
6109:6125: 1.33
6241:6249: 1.37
